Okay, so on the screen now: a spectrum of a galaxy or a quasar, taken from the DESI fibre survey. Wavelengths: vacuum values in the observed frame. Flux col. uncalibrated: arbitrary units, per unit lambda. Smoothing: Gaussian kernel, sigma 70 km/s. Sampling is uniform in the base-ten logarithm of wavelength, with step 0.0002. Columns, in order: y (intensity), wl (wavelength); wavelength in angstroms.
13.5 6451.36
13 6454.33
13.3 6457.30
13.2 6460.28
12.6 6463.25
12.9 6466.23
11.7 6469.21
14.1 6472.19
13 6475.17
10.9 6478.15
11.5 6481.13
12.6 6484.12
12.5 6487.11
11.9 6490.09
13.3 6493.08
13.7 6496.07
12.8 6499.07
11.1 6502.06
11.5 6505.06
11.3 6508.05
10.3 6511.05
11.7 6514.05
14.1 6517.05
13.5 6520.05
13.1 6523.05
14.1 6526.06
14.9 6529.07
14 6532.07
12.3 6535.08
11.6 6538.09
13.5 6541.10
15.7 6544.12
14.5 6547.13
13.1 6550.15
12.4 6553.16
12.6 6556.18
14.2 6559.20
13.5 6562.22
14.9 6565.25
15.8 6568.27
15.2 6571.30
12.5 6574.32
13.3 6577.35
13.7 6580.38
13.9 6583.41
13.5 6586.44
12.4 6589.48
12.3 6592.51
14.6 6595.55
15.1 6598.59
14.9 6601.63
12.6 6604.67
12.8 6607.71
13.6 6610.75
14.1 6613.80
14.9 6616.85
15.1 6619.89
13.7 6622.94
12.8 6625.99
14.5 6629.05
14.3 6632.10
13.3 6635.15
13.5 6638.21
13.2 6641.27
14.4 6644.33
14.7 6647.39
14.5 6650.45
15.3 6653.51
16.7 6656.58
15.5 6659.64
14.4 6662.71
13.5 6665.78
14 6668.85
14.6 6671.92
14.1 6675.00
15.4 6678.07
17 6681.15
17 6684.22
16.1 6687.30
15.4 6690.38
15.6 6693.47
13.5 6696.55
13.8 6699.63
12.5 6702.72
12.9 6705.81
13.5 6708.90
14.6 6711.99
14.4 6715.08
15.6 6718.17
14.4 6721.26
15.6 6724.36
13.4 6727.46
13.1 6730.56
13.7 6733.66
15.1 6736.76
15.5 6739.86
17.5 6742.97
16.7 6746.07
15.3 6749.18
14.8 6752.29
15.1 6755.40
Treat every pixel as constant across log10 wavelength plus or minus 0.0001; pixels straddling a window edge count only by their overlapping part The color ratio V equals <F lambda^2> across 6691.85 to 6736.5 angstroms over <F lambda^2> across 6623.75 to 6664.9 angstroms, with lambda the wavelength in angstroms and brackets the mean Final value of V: 1.0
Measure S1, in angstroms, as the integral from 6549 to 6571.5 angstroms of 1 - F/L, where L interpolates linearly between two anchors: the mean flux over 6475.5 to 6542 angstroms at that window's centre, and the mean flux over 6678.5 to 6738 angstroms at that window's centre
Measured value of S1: -1.4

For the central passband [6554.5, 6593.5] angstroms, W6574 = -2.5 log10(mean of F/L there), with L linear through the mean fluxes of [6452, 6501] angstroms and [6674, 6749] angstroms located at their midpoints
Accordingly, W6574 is -0.008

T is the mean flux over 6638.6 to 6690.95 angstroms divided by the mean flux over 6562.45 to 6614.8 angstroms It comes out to 1.09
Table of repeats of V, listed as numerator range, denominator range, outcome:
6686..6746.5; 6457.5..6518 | 1.27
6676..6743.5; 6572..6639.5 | 1.11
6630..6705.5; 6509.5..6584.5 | 1.12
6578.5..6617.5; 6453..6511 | 1.14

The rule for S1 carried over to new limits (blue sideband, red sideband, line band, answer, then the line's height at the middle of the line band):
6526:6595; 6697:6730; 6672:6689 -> -2.3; 13.9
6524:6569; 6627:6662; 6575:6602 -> 0.8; 14.1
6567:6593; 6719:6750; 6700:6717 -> 1.3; 14.8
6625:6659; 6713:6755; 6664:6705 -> -0.3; 14.7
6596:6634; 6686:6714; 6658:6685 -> -1.7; 14.1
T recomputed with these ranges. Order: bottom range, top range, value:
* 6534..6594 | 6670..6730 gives 1.08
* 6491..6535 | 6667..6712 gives 1.15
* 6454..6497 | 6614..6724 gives 1.15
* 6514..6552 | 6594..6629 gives 1.03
